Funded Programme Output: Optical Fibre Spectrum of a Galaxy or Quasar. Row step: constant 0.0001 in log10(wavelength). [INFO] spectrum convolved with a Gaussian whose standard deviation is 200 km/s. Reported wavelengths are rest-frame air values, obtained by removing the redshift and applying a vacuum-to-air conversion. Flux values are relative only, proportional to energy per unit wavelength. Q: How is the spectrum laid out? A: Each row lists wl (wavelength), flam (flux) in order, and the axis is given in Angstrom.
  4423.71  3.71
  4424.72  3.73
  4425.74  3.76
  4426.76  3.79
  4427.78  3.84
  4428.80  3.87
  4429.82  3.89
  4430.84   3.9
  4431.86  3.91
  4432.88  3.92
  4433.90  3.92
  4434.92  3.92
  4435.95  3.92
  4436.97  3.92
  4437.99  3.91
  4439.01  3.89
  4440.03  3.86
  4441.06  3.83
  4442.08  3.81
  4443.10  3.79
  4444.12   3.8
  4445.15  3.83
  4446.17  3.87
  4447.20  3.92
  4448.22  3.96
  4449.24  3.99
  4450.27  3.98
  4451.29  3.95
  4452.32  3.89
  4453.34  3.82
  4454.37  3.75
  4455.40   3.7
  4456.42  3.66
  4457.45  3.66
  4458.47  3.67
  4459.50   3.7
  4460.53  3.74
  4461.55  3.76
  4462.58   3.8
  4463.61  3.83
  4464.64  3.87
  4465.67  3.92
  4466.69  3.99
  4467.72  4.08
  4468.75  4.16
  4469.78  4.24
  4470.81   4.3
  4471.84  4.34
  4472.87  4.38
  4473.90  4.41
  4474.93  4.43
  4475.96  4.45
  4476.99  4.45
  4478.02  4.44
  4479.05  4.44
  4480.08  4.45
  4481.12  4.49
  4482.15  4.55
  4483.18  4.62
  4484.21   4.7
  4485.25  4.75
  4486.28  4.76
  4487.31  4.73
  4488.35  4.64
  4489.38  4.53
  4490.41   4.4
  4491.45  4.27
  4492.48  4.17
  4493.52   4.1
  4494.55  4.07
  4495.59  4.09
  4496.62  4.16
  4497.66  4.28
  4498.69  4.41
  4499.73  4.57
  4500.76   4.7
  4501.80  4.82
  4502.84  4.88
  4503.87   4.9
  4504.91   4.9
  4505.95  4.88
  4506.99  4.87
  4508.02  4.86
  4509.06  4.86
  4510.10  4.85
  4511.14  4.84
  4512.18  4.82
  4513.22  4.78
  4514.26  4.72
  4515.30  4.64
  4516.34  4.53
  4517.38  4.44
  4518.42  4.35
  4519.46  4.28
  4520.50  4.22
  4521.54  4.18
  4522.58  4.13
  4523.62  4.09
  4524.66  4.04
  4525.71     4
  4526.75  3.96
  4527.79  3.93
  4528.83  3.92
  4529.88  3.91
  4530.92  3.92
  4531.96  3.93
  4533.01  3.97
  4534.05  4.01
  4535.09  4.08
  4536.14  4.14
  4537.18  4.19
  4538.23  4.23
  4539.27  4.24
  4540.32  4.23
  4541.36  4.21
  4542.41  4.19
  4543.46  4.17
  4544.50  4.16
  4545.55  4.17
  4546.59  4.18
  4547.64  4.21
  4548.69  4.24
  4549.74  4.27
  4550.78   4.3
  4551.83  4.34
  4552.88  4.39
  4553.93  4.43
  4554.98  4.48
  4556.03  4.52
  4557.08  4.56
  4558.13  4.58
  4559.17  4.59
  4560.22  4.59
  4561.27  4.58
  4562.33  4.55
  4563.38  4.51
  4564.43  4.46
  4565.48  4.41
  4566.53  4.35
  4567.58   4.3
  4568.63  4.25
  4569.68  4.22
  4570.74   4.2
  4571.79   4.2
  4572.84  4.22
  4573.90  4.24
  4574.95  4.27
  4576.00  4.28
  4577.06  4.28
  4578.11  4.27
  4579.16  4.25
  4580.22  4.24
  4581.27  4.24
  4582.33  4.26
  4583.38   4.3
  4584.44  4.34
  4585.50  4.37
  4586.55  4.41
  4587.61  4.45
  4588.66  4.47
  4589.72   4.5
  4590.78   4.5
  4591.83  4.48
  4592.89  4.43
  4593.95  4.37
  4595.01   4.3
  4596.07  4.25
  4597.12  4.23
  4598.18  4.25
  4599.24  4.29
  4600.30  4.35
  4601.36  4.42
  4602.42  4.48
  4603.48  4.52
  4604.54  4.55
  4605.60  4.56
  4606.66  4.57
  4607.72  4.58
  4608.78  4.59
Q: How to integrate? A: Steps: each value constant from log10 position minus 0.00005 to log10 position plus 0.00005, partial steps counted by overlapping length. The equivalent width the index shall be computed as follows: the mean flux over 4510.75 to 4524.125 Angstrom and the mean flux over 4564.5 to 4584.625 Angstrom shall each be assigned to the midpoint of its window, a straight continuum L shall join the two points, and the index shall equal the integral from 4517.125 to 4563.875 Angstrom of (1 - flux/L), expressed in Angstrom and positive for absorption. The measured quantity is 1.6 Angstrom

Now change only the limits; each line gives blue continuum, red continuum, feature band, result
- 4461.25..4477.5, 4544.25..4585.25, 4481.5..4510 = -2.51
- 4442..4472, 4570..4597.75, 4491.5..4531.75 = -3.40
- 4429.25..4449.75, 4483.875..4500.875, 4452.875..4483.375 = 0.61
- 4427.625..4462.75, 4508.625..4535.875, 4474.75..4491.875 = -2.02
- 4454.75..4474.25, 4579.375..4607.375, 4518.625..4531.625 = 0.33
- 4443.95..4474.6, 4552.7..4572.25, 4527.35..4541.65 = 0.78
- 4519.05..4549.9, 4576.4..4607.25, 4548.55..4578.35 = -0.94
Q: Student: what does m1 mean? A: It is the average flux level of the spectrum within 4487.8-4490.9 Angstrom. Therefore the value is 4.53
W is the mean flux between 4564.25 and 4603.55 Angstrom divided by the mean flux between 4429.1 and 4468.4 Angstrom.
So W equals 1.1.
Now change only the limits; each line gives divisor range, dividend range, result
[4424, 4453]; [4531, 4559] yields 1.10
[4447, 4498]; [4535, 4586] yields 1.03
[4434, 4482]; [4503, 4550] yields 1.08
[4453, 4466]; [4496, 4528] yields 1.20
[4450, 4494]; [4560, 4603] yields 1.04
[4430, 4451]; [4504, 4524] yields 1.18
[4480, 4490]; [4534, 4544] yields 0.90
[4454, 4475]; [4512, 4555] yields 1.07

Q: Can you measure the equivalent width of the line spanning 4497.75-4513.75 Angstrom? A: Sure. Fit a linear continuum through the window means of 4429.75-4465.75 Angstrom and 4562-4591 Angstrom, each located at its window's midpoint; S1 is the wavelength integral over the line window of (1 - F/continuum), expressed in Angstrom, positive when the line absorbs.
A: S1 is -2.8 Angstrom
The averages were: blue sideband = 3.84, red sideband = 4.33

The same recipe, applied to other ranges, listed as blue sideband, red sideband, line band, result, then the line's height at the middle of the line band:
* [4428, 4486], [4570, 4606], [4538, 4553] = 0.0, 4.25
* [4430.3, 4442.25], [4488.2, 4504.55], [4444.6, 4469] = 1.4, 4.08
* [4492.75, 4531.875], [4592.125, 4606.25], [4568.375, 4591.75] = 0.4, 4.39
